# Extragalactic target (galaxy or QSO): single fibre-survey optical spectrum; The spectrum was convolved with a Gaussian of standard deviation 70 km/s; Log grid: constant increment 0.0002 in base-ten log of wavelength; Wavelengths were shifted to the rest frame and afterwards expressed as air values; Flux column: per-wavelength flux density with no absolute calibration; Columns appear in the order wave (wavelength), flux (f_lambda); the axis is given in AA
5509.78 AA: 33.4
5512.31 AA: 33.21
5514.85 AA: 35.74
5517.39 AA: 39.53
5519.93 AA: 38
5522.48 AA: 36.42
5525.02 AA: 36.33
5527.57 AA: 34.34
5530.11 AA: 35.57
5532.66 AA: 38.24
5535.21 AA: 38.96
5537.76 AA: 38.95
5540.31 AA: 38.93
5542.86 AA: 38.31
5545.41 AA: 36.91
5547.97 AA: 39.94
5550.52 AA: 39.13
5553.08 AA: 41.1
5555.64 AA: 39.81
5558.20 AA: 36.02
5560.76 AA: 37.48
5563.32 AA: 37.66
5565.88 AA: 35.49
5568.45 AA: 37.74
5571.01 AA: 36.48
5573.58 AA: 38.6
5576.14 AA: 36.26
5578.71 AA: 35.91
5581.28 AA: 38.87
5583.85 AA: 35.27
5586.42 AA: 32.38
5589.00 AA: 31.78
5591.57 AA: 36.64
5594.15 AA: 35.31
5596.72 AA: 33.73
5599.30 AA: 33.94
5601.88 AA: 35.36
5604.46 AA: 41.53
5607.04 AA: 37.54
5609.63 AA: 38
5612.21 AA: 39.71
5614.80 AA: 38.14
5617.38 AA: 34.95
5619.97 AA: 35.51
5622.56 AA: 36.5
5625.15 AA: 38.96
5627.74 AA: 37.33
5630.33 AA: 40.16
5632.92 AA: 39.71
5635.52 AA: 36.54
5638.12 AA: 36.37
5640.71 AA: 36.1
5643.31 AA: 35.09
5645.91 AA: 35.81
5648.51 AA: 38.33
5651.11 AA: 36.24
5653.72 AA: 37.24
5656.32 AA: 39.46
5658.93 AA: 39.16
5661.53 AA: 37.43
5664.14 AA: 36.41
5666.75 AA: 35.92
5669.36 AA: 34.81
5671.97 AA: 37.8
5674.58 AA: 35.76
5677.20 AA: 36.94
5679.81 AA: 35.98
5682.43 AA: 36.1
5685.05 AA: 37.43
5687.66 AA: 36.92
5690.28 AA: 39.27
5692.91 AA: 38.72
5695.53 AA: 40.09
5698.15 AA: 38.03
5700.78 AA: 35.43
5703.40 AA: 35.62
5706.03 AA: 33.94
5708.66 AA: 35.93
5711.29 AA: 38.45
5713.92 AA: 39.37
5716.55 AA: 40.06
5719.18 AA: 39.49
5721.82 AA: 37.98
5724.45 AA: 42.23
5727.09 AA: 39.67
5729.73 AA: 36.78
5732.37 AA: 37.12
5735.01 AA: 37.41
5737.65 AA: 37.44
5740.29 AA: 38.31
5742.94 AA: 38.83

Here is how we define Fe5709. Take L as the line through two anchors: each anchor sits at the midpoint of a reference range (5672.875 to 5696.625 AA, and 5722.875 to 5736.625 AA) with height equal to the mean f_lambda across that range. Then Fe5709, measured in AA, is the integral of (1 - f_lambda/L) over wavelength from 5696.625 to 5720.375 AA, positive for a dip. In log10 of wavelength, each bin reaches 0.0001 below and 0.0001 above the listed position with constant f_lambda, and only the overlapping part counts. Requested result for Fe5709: 0.4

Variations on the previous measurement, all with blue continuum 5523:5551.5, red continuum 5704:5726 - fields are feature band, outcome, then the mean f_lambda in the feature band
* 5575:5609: 1.9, 35.8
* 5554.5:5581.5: 0.4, 37.2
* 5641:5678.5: 1.3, 36.9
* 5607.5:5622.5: 0.3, 37.2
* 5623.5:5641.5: 0.1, 37.9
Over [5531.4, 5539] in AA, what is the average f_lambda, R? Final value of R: 38.7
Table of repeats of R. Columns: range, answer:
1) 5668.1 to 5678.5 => 36.3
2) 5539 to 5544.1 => 38.6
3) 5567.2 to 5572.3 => 37.1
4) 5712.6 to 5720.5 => 39.7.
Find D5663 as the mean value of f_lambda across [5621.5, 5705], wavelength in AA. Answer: 37.2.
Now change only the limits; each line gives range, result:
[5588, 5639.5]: 36.9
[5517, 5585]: 37.6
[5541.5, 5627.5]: 37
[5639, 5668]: 37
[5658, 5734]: 37.5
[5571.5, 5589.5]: 35.8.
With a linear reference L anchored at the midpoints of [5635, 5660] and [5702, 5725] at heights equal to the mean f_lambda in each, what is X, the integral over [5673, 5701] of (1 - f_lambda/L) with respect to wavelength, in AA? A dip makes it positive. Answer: 0.1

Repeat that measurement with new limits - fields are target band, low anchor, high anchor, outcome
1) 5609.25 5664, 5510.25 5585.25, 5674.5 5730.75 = 0.3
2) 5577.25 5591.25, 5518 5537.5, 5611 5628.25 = 0.8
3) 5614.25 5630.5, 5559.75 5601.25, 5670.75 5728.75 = -0.3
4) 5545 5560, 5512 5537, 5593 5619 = -0.8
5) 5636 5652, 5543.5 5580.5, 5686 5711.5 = 0.5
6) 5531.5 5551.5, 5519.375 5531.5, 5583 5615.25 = -1.5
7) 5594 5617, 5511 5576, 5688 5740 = 0.4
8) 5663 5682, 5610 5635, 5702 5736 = 0.9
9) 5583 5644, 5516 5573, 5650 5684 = 1.2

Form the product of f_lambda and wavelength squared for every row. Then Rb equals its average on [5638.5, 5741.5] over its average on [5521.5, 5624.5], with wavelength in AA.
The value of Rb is 1.05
